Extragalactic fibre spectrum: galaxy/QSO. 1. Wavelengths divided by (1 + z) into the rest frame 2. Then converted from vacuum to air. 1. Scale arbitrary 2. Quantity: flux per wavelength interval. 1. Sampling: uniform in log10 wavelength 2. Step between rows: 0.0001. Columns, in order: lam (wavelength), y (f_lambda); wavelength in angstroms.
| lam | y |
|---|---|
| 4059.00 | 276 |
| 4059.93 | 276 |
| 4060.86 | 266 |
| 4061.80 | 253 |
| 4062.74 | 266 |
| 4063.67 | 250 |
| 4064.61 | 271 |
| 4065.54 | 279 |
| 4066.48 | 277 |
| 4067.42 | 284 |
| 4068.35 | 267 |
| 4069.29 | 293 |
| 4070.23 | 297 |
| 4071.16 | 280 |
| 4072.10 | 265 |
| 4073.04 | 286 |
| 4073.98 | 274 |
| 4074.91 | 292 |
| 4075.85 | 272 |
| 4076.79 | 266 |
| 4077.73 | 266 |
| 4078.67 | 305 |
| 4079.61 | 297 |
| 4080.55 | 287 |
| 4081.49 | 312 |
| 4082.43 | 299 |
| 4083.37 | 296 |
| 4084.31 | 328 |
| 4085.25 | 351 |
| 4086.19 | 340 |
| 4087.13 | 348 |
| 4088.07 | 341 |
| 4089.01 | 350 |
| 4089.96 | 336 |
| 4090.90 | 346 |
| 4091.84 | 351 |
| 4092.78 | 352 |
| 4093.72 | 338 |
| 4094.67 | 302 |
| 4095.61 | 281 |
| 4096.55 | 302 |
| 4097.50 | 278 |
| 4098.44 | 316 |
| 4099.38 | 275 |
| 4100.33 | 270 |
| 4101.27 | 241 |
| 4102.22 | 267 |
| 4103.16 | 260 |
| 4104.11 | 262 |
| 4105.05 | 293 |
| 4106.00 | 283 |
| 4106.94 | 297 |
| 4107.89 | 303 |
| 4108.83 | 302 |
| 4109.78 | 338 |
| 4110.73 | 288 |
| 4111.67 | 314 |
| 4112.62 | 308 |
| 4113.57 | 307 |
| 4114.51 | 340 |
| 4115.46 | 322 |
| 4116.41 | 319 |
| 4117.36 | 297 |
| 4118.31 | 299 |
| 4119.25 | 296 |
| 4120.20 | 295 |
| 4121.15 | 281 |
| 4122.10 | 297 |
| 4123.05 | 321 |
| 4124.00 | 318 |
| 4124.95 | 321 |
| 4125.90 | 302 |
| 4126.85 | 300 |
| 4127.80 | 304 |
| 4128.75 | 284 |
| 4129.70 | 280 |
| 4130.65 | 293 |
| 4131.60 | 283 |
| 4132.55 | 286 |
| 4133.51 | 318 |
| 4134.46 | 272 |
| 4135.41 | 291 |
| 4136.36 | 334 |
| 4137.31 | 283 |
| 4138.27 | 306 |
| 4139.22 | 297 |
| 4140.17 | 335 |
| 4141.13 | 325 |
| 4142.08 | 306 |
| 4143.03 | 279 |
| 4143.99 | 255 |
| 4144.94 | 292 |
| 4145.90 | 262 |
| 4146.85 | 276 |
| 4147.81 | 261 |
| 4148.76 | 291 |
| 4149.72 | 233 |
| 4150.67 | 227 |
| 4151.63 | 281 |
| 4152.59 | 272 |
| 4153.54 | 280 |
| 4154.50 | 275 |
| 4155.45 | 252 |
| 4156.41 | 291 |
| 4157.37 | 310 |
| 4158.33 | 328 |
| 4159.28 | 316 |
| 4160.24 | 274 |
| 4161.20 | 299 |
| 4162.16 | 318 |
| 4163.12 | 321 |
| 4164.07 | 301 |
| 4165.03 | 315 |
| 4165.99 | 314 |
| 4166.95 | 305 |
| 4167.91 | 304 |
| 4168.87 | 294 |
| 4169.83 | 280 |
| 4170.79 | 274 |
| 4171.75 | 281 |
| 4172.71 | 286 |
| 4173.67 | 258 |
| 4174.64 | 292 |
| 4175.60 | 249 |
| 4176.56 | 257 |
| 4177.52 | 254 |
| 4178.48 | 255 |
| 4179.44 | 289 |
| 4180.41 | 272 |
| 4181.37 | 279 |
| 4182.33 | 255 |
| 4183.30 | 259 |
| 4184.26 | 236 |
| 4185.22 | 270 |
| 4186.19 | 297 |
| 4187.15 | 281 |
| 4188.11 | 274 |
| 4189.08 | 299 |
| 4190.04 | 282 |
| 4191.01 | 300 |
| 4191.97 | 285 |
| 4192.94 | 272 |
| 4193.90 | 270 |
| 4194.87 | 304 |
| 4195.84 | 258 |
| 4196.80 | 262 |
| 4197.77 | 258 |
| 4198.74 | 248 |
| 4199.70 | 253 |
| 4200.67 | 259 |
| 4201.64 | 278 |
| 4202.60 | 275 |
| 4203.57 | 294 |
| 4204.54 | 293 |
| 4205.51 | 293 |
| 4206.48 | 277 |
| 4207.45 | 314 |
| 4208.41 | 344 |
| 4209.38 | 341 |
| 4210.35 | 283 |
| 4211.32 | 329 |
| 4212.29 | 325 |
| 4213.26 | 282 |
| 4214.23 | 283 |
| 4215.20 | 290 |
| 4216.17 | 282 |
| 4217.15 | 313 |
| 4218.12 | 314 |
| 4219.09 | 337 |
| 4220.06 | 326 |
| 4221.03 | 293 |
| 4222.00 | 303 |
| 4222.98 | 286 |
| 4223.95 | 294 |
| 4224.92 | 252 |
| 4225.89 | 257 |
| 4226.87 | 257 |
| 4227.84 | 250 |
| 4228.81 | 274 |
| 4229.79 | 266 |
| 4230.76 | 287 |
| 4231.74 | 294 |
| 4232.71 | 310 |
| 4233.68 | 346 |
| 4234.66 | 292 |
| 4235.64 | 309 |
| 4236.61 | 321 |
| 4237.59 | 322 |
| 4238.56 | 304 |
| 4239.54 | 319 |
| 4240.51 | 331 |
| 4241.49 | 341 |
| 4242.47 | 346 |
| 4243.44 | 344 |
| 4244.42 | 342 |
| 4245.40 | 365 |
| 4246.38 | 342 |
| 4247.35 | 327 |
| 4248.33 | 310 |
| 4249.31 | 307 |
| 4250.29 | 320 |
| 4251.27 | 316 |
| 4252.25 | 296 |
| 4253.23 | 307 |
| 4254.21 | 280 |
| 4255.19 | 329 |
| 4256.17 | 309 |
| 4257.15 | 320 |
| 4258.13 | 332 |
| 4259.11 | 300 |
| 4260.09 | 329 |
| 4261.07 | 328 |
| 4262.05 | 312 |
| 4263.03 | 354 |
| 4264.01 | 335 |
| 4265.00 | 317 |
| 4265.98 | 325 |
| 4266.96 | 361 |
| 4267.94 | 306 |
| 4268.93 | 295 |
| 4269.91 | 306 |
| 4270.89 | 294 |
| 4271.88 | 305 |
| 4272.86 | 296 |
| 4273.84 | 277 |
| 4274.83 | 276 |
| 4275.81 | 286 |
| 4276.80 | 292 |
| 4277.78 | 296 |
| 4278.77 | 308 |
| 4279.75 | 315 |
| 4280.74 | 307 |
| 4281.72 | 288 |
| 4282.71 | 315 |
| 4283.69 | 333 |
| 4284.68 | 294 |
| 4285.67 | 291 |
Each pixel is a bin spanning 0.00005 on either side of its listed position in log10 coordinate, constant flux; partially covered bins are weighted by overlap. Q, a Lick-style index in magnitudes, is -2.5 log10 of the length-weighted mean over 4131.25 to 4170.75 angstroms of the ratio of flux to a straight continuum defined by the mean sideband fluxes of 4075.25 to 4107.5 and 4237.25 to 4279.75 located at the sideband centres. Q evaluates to 0.06 mag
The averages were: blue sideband 303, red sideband 316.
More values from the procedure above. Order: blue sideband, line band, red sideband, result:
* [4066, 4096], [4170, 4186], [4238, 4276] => 0.17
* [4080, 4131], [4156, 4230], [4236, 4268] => 0.11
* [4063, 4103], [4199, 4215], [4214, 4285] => 0.04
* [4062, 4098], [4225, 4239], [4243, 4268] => 0.11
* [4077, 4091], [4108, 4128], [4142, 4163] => -0.03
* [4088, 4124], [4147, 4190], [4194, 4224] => 0.06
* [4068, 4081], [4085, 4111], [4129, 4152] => -0.09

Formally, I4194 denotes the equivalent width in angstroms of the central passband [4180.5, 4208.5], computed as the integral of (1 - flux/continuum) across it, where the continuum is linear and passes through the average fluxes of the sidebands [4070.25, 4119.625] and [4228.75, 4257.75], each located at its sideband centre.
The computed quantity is 3.1 angstroms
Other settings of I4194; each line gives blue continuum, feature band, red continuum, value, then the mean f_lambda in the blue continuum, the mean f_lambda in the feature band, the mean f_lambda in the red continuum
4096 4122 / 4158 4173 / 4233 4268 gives 0.3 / 295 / 301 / 324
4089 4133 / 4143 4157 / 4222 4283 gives 1.6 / 302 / 268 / 308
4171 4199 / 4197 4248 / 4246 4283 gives -1.9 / 272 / 301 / 311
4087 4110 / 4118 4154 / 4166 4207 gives 0.2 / 304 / 290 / 276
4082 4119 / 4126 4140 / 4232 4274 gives 0.7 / 309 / 296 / 319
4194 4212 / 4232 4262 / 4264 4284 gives -2.3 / 287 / 321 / 305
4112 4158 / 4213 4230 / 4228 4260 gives 1.3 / 293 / 287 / 315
